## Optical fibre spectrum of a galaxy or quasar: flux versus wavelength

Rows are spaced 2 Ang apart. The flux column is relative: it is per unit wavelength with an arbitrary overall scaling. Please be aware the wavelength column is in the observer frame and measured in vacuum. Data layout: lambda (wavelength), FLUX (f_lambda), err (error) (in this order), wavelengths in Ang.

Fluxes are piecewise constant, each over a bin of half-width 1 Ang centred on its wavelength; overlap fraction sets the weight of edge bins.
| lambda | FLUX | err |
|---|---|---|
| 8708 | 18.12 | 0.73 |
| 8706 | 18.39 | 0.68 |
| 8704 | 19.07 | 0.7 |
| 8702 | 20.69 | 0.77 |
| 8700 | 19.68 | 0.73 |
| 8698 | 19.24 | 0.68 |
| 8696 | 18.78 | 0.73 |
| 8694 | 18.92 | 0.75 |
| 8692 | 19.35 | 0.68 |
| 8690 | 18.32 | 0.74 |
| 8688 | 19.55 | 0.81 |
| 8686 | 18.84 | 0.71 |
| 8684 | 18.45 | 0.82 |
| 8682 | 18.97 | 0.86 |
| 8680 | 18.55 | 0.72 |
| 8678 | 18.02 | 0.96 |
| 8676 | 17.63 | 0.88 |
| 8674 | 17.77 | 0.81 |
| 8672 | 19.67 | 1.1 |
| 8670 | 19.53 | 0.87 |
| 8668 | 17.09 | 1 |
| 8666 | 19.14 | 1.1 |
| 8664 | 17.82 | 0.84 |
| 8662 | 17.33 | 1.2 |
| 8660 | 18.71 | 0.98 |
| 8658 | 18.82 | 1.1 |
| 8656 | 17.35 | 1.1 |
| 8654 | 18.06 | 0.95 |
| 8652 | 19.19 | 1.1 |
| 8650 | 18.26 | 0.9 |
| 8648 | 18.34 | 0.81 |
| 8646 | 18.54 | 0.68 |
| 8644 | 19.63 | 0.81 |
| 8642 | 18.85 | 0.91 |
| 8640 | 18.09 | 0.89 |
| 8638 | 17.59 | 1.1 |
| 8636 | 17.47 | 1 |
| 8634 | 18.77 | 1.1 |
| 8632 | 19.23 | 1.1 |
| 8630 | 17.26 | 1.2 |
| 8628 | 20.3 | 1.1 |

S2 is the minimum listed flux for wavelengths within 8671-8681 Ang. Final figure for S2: 17.63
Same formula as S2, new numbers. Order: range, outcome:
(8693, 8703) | 18.78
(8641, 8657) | 17.35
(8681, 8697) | 18.32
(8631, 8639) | 17.47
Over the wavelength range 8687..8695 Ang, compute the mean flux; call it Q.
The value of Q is 19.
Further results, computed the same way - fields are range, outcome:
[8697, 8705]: 19.7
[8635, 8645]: 18.3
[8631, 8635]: 19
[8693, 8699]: 19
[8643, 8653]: 18.8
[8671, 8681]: 18.3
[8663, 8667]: 18.5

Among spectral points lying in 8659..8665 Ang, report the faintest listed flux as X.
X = 17.33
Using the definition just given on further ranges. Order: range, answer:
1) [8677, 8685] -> 18.02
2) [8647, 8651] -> 18.26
